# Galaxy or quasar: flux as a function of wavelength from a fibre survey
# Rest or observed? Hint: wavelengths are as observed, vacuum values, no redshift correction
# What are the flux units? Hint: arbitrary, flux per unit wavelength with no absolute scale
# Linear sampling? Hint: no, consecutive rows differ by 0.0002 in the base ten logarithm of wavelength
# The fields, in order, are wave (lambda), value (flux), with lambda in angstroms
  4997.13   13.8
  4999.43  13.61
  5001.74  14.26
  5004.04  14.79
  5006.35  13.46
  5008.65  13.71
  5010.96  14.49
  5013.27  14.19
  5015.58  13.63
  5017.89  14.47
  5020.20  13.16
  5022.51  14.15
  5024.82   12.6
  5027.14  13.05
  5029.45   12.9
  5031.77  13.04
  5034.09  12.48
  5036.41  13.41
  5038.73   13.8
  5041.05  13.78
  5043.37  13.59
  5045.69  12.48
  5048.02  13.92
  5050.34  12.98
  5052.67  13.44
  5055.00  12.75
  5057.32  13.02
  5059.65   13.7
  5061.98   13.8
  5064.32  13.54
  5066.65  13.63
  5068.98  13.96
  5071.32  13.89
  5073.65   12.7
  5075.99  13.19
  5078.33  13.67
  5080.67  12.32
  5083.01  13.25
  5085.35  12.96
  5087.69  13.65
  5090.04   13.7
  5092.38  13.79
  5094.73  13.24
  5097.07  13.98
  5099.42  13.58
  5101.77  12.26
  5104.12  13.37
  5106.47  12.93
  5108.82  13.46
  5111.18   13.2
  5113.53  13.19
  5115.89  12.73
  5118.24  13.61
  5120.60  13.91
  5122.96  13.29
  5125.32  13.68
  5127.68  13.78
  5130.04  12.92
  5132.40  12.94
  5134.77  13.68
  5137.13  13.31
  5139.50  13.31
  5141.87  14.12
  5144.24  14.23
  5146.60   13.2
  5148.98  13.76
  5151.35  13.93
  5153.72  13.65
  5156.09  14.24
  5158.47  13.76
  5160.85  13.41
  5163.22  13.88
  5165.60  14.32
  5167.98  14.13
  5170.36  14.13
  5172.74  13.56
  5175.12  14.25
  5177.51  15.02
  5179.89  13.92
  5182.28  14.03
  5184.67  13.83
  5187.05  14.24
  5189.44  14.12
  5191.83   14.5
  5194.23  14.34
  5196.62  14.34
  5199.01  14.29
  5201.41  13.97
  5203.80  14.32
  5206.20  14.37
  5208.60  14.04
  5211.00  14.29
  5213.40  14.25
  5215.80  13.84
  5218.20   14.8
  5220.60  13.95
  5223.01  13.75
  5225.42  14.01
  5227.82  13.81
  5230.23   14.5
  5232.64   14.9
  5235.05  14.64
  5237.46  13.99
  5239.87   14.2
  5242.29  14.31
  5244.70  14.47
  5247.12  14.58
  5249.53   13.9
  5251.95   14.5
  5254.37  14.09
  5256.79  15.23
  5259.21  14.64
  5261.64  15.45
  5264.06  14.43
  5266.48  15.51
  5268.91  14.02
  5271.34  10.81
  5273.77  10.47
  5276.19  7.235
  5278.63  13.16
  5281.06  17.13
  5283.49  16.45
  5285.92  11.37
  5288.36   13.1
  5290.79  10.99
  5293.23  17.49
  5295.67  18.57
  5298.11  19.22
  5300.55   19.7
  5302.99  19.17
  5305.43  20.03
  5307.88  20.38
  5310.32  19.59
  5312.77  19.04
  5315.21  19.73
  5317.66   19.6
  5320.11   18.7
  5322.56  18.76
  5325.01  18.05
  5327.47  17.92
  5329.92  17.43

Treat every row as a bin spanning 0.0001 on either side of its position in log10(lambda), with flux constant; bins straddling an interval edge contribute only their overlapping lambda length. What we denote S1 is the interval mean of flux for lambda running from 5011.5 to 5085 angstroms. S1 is 13.4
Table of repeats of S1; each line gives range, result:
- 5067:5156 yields 13.4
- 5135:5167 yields 13.8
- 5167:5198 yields 14.2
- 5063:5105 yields 13.4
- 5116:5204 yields 13.9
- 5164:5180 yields 14.2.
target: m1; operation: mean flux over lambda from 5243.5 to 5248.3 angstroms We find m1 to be 14.5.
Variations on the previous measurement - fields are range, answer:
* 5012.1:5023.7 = 13.9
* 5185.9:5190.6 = 14.2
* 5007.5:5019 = 14.1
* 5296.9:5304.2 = 19.4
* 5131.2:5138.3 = 13.3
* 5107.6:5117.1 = 13.1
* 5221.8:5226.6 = 13.9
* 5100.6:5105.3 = 12.8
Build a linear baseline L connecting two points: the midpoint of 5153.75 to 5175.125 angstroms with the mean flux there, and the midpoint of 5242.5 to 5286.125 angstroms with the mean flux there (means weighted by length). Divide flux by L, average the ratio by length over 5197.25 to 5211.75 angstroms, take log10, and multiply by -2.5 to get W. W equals -0.025 mag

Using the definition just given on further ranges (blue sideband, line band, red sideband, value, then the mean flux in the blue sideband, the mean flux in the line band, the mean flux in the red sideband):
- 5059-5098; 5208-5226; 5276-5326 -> 0.12 mag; 13.5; 14.1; 17.2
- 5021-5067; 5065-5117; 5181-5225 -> 0.02 mag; 13.3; 13.3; 14.2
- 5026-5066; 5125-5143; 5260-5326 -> 0.07 mag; 13.3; 13.5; 16.2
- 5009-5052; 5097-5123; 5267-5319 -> 0.08 mag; 13.5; 13.3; 16.1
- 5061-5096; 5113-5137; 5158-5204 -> 0.03 mag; 13.4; 13.4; 14.1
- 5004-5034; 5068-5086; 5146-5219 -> 0.04 mag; 13.6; 13.2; 14.1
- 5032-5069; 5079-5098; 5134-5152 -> 0.01 mag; 13.4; 13.4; 13.7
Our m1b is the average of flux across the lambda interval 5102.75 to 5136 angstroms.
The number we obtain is 13.3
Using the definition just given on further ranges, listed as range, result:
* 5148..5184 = 14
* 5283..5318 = 17.6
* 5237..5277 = 13.7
